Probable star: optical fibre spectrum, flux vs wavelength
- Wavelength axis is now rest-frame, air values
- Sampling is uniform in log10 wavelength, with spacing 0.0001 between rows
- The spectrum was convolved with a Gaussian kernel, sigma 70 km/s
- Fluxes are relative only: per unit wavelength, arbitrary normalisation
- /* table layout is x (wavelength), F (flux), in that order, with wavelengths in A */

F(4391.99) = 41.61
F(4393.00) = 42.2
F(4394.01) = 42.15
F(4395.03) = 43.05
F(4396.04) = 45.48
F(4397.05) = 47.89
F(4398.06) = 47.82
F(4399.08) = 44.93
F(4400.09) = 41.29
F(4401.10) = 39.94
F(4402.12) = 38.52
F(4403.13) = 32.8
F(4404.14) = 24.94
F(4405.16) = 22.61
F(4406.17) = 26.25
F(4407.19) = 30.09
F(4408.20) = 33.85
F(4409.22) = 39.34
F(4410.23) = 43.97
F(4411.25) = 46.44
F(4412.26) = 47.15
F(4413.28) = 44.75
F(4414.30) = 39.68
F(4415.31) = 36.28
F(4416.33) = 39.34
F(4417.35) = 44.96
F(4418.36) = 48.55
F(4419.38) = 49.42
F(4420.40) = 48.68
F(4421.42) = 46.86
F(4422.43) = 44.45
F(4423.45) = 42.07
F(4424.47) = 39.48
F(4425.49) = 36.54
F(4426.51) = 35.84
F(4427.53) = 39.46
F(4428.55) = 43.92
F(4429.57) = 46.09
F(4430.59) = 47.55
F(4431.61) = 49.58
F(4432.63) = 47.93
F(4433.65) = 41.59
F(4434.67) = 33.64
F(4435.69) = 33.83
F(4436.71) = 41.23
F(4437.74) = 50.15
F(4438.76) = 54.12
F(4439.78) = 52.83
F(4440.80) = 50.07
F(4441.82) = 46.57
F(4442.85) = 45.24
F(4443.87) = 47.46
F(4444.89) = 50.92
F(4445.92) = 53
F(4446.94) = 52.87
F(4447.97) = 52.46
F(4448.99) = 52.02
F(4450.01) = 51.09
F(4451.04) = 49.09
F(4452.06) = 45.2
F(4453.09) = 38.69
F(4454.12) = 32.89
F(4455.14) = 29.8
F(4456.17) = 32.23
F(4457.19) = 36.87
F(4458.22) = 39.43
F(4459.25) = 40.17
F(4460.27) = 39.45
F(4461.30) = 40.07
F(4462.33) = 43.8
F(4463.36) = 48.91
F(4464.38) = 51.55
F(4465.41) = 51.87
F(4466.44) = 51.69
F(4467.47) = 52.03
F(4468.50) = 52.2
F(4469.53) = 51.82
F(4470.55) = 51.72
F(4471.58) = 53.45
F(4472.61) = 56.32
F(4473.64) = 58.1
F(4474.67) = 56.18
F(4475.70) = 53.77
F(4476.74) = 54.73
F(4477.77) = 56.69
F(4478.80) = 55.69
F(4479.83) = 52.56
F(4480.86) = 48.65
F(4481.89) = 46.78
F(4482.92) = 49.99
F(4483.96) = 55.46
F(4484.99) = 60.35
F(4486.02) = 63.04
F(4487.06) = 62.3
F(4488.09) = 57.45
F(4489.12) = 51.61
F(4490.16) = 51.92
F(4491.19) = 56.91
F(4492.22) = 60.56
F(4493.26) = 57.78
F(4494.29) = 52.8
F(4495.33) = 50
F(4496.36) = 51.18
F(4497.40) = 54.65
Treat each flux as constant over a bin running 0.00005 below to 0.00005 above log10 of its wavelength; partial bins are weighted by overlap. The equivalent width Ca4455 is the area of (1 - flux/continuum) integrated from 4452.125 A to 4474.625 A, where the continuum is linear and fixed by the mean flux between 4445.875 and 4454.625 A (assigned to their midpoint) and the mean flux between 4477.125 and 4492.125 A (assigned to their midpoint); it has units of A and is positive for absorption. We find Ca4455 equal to 2.1 A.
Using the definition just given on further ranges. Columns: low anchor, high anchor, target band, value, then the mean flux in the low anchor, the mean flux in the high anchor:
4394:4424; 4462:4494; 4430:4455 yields 0.42 A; 40.8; 54.1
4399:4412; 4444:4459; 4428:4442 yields -1.55 A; 35.7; 44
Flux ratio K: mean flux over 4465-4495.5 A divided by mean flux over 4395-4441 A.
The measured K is 1.30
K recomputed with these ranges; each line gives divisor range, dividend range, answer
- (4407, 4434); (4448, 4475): 1.08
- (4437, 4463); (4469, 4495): 1.22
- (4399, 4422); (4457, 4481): 1.27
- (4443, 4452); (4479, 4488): 1.09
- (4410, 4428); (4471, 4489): 1.29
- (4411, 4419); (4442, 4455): 1.08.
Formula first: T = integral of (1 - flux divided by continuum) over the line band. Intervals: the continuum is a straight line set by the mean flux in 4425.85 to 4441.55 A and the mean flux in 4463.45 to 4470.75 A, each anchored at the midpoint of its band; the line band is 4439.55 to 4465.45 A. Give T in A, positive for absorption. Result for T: 1.85 A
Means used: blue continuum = 44.5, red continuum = 51.7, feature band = 45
